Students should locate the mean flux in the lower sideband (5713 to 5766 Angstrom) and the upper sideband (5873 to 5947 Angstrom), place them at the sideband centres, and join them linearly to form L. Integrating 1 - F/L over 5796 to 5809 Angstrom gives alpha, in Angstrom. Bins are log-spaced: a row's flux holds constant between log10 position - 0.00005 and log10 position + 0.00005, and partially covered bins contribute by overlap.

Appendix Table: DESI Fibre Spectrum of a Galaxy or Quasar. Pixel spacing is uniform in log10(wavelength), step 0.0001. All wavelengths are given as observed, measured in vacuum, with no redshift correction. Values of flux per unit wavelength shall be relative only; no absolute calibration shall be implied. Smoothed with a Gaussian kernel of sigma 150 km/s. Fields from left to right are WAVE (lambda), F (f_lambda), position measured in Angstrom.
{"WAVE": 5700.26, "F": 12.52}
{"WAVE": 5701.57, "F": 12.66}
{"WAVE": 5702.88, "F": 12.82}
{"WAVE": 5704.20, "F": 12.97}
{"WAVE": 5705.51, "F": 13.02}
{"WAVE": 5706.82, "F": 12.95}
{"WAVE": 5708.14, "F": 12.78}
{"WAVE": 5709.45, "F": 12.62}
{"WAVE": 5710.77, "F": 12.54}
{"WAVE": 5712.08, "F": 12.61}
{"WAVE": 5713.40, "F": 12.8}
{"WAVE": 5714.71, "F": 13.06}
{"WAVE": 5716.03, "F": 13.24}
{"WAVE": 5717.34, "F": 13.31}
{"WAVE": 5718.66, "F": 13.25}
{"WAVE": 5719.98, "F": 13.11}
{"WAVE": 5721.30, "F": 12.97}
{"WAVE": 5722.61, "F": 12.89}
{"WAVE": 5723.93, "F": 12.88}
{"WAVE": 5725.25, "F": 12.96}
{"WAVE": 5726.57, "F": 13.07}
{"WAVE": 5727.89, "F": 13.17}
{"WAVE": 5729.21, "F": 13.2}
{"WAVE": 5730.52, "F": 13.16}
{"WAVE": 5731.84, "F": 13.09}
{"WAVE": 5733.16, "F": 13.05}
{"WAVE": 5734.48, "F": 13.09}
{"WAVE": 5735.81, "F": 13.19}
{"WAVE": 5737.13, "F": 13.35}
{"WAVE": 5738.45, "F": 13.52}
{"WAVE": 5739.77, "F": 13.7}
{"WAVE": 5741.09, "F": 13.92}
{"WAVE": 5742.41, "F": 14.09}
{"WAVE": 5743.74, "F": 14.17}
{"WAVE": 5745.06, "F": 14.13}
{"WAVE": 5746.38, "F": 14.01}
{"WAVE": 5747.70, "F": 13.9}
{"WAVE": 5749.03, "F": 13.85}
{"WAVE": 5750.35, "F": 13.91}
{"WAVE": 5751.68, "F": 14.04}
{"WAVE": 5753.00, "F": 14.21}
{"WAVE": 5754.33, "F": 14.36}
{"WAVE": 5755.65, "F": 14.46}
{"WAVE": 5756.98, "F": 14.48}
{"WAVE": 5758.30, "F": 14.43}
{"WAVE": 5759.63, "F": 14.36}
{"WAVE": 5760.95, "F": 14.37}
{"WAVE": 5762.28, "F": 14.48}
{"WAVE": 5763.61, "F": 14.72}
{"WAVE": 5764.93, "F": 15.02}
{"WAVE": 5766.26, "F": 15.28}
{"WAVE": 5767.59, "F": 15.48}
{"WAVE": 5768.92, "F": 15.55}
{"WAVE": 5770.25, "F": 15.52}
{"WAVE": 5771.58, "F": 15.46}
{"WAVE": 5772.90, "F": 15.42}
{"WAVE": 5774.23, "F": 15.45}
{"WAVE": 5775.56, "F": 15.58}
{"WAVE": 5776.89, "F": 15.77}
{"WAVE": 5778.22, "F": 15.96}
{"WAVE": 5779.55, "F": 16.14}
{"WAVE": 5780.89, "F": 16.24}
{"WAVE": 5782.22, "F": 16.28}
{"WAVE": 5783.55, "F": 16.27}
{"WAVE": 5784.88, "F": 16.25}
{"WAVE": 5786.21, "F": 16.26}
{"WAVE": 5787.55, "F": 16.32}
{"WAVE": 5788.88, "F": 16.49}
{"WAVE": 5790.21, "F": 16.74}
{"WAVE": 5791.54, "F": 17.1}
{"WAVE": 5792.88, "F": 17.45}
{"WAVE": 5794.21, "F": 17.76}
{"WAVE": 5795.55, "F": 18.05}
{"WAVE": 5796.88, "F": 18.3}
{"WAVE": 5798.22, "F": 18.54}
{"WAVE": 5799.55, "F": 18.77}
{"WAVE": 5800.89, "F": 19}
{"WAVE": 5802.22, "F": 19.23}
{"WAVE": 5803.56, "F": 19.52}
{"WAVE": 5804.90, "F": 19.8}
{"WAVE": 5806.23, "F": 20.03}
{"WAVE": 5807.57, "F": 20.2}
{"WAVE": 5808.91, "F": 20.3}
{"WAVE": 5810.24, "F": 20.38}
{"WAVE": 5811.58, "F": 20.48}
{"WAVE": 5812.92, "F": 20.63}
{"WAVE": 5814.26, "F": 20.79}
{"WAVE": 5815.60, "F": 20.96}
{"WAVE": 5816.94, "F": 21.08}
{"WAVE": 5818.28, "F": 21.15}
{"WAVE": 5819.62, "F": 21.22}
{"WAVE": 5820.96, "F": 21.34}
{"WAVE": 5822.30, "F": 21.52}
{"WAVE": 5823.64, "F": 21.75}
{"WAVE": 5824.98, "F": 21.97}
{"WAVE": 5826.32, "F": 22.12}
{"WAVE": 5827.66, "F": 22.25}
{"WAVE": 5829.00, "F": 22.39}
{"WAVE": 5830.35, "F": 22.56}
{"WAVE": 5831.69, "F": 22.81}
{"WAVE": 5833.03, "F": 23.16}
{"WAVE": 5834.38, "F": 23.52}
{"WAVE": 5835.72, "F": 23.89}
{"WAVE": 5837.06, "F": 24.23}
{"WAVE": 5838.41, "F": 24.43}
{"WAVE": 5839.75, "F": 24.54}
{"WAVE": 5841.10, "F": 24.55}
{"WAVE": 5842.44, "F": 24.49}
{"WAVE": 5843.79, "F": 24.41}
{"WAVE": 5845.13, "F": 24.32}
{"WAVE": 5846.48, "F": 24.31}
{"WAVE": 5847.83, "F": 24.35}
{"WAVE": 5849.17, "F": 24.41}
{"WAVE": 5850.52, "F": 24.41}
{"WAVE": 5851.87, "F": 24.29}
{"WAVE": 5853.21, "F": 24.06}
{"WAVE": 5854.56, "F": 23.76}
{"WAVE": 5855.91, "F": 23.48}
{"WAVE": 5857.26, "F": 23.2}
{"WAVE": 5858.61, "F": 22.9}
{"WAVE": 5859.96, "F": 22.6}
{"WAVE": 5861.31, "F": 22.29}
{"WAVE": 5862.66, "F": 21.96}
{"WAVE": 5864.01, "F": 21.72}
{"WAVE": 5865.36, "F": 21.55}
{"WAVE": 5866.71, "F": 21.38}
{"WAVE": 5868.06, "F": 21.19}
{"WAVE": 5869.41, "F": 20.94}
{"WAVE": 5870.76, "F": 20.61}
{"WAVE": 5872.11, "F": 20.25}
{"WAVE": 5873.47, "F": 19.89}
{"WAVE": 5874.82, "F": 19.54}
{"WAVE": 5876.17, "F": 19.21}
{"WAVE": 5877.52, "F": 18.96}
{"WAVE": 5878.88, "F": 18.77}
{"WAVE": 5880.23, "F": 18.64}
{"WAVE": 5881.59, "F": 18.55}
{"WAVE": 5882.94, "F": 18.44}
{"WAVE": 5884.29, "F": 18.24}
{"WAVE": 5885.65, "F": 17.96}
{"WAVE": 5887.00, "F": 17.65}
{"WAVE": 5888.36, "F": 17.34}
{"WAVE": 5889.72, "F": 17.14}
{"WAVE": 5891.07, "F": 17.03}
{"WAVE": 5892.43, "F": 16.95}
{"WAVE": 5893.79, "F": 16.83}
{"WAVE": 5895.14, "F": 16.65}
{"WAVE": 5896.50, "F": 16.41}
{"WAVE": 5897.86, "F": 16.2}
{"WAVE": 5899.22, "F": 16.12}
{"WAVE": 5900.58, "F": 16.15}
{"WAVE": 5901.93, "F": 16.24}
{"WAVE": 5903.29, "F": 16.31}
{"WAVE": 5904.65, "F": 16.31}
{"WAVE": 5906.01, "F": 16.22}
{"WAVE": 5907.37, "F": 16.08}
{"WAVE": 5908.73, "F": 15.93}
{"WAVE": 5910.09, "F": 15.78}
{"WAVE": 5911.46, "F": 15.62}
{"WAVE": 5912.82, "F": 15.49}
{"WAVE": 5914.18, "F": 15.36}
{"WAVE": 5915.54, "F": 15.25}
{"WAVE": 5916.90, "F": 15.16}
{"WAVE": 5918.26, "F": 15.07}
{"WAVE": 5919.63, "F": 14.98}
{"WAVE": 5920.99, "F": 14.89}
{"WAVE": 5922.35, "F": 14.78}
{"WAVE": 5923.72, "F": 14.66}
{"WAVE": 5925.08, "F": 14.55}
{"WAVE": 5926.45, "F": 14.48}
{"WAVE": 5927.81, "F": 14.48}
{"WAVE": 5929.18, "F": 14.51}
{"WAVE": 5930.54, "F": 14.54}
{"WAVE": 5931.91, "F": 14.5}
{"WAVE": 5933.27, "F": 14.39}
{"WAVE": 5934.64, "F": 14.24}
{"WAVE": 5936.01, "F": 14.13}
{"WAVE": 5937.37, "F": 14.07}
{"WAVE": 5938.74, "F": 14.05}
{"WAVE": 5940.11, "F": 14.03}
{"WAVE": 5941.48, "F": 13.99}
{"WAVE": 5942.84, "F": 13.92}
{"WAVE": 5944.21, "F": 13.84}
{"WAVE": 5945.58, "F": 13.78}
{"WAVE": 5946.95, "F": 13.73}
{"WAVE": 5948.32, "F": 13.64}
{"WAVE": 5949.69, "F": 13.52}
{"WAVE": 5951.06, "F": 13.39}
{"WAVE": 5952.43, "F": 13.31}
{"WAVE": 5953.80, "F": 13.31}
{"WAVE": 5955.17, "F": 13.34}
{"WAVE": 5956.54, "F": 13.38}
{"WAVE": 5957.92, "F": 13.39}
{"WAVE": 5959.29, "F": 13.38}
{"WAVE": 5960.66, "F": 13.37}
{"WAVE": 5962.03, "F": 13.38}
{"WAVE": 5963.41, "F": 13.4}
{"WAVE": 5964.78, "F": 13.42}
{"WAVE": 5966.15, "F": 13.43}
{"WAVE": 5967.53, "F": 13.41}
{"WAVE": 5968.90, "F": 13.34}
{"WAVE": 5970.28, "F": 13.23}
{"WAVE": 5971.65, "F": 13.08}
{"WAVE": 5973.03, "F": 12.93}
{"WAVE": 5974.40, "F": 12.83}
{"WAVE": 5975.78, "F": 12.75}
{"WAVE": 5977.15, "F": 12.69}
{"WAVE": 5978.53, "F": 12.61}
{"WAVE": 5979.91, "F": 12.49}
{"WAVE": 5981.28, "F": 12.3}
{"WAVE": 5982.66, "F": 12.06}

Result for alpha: -4.27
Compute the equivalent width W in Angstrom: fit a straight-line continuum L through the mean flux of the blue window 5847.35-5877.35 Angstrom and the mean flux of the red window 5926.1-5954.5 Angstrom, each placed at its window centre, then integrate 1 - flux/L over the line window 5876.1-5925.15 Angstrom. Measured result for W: 4.3 Angstrom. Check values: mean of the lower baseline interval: 22.1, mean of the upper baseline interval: 14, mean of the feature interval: 16.5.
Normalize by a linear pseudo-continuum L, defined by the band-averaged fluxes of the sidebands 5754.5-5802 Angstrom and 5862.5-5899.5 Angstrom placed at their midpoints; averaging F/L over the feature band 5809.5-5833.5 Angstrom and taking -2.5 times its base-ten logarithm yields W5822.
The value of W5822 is -0.24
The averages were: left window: 16.1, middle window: 21.6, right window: 18.8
